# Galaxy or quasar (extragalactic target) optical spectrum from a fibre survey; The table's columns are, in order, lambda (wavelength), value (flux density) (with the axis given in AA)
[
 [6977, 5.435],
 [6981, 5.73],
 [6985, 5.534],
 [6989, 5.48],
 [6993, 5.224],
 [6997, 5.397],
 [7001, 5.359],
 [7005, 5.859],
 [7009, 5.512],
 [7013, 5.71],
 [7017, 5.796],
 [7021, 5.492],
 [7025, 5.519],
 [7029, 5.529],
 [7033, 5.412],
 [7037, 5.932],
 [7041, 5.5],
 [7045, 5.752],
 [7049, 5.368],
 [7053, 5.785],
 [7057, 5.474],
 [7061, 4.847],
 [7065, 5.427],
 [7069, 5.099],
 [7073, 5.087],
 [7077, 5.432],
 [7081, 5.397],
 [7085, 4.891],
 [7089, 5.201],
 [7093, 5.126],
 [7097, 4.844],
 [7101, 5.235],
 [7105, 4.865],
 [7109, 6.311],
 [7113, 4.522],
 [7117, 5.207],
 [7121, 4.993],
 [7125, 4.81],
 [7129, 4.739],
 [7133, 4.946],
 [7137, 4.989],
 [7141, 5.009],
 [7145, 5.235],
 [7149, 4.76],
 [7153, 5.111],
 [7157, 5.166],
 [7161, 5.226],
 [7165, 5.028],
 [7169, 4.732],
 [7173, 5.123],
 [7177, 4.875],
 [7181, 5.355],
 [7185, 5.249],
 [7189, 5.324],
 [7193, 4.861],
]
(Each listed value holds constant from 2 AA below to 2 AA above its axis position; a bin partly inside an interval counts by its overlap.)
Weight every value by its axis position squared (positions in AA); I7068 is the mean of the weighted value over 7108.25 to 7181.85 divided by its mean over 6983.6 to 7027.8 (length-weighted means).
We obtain 0.95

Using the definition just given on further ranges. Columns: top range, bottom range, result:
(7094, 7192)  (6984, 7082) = 0.95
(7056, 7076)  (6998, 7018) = 0.94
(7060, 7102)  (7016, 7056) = 0.93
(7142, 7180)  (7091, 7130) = 1.01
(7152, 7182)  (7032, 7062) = 0.95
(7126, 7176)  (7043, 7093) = 0.96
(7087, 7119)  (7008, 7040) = 0.94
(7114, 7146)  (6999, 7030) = 0.92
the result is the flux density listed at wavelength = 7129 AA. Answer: 4.739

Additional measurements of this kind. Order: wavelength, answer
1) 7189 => 5.324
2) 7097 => 4.844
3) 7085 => 4.891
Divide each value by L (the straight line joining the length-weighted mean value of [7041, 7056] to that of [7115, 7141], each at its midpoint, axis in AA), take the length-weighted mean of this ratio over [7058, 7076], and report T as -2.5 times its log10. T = 0.06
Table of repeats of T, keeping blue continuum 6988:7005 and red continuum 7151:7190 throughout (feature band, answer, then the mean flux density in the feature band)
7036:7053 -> -0.060 mag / 5.64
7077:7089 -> 0.013 mag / 5.2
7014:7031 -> -0.044 mag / 5.59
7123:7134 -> 0.079 mag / 4.82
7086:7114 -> 0.014 mag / 5.17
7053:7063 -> 0.005 mag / 5.29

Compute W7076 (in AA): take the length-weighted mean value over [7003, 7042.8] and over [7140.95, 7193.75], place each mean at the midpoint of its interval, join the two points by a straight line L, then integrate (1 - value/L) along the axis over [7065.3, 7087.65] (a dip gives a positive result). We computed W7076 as 0.9 AA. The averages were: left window 5.63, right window 5.08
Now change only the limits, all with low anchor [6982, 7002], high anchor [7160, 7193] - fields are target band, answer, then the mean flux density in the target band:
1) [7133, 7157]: 0.6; 5.03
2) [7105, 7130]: 0.5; 5.09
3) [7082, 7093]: 0.3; 5.09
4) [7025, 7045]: -1.0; 5.6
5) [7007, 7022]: -0.7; 5.64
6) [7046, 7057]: -0.5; 5.57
